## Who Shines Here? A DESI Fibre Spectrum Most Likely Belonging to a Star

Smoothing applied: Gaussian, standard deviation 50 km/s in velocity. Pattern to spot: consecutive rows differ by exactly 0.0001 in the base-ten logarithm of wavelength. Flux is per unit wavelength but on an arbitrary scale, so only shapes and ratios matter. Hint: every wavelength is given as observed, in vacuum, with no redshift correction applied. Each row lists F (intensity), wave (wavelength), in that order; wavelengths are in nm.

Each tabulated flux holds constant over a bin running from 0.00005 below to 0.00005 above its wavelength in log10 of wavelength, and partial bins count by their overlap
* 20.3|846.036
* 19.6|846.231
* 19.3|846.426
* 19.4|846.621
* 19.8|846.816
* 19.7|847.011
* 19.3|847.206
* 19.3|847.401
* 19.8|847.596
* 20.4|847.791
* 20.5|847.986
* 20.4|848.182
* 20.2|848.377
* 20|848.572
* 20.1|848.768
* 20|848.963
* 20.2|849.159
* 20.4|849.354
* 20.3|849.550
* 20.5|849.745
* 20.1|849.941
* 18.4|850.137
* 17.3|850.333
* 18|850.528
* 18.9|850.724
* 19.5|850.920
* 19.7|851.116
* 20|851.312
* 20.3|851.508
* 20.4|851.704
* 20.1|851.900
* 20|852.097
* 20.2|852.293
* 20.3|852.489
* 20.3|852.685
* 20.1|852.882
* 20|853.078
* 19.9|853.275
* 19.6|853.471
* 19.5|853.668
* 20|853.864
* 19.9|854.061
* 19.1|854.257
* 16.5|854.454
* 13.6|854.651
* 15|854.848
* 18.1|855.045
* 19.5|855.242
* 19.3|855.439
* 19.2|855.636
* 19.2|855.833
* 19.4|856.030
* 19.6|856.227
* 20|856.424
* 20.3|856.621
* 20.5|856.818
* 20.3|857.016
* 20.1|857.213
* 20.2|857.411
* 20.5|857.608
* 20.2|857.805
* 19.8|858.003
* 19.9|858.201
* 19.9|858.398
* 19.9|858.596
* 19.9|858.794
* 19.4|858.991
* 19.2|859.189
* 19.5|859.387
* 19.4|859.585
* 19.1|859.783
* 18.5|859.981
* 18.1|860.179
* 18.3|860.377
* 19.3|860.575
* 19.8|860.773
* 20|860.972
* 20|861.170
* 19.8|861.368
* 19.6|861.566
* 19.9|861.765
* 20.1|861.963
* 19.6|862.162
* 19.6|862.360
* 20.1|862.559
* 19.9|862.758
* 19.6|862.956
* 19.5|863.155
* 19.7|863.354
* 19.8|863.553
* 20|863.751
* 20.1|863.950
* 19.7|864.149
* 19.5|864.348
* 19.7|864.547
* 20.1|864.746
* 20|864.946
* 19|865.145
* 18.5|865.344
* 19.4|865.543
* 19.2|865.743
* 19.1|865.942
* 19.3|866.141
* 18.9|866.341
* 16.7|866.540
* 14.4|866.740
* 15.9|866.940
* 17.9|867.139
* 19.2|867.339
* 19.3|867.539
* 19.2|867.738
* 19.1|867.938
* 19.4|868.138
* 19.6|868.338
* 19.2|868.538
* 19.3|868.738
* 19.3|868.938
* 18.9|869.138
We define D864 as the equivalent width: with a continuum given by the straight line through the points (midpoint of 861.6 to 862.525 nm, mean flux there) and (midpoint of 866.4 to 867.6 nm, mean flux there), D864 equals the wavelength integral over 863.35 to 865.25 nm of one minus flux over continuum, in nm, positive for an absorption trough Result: -0.12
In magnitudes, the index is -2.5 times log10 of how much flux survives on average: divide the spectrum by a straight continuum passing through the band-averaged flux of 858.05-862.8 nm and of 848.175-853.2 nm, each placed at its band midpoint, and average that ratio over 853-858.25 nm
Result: 0.03 mag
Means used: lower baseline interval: 19.8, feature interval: 19.2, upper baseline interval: 19.5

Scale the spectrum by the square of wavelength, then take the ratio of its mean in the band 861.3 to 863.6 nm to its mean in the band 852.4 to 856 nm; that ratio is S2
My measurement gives 1.07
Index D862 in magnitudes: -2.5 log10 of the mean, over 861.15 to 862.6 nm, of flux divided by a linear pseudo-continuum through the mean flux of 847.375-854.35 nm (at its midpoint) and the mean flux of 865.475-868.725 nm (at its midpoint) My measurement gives -0.050 mag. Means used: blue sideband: 19.8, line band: 19.8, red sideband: 18.5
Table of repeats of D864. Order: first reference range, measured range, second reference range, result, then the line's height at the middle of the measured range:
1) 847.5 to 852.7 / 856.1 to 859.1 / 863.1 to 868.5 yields -0.09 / 19.4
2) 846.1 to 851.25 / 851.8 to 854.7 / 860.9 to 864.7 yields 0.05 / 19.7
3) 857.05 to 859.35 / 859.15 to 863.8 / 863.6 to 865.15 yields 0.08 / 19.9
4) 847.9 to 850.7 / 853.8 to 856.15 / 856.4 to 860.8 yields 0.17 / 19.7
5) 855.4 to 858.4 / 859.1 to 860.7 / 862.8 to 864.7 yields 0.07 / 19.8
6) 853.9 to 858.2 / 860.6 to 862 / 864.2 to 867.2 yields -0.08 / 18.8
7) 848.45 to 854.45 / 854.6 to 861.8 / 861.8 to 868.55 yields 0.03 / 19.4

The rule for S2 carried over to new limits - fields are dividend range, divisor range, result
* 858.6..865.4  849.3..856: 1.04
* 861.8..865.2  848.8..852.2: 1.04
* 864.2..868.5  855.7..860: 0.97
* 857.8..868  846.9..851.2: 1.01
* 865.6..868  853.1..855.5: 1.02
